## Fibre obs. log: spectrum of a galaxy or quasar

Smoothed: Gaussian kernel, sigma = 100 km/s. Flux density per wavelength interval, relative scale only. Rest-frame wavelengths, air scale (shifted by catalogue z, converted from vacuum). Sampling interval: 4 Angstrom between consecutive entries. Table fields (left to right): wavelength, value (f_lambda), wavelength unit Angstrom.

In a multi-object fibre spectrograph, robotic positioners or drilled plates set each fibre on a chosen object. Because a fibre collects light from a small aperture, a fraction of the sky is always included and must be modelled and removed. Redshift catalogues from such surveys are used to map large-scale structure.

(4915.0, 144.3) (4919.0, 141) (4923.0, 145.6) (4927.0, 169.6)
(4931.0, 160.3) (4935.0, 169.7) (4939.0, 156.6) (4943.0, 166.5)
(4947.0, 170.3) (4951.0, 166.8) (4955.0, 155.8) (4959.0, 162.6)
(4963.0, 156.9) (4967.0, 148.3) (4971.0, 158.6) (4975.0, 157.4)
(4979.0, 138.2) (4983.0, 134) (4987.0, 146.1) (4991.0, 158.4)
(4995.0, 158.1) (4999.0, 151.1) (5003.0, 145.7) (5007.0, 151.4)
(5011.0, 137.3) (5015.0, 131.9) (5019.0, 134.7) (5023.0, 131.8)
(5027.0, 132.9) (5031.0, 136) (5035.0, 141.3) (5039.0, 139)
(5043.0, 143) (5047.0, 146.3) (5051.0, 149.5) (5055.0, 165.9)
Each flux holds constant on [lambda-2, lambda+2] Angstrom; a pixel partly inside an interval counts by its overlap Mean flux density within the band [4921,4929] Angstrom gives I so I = 158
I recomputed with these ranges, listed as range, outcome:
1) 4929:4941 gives 162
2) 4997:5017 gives 143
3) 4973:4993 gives 147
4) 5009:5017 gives 135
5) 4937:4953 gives 165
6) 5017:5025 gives 133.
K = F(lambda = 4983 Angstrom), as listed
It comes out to 134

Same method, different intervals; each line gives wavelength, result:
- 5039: 139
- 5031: 136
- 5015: 131.9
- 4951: 166.8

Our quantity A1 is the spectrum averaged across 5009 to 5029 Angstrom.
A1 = 134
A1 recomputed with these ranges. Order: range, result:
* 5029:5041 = 139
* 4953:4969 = 156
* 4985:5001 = 153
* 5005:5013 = 144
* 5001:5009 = 149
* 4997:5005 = 148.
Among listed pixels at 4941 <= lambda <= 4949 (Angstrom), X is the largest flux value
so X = 170.3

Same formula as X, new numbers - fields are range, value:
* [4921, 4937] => 169.7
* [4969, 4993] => 158.6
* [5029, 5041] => 141.3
